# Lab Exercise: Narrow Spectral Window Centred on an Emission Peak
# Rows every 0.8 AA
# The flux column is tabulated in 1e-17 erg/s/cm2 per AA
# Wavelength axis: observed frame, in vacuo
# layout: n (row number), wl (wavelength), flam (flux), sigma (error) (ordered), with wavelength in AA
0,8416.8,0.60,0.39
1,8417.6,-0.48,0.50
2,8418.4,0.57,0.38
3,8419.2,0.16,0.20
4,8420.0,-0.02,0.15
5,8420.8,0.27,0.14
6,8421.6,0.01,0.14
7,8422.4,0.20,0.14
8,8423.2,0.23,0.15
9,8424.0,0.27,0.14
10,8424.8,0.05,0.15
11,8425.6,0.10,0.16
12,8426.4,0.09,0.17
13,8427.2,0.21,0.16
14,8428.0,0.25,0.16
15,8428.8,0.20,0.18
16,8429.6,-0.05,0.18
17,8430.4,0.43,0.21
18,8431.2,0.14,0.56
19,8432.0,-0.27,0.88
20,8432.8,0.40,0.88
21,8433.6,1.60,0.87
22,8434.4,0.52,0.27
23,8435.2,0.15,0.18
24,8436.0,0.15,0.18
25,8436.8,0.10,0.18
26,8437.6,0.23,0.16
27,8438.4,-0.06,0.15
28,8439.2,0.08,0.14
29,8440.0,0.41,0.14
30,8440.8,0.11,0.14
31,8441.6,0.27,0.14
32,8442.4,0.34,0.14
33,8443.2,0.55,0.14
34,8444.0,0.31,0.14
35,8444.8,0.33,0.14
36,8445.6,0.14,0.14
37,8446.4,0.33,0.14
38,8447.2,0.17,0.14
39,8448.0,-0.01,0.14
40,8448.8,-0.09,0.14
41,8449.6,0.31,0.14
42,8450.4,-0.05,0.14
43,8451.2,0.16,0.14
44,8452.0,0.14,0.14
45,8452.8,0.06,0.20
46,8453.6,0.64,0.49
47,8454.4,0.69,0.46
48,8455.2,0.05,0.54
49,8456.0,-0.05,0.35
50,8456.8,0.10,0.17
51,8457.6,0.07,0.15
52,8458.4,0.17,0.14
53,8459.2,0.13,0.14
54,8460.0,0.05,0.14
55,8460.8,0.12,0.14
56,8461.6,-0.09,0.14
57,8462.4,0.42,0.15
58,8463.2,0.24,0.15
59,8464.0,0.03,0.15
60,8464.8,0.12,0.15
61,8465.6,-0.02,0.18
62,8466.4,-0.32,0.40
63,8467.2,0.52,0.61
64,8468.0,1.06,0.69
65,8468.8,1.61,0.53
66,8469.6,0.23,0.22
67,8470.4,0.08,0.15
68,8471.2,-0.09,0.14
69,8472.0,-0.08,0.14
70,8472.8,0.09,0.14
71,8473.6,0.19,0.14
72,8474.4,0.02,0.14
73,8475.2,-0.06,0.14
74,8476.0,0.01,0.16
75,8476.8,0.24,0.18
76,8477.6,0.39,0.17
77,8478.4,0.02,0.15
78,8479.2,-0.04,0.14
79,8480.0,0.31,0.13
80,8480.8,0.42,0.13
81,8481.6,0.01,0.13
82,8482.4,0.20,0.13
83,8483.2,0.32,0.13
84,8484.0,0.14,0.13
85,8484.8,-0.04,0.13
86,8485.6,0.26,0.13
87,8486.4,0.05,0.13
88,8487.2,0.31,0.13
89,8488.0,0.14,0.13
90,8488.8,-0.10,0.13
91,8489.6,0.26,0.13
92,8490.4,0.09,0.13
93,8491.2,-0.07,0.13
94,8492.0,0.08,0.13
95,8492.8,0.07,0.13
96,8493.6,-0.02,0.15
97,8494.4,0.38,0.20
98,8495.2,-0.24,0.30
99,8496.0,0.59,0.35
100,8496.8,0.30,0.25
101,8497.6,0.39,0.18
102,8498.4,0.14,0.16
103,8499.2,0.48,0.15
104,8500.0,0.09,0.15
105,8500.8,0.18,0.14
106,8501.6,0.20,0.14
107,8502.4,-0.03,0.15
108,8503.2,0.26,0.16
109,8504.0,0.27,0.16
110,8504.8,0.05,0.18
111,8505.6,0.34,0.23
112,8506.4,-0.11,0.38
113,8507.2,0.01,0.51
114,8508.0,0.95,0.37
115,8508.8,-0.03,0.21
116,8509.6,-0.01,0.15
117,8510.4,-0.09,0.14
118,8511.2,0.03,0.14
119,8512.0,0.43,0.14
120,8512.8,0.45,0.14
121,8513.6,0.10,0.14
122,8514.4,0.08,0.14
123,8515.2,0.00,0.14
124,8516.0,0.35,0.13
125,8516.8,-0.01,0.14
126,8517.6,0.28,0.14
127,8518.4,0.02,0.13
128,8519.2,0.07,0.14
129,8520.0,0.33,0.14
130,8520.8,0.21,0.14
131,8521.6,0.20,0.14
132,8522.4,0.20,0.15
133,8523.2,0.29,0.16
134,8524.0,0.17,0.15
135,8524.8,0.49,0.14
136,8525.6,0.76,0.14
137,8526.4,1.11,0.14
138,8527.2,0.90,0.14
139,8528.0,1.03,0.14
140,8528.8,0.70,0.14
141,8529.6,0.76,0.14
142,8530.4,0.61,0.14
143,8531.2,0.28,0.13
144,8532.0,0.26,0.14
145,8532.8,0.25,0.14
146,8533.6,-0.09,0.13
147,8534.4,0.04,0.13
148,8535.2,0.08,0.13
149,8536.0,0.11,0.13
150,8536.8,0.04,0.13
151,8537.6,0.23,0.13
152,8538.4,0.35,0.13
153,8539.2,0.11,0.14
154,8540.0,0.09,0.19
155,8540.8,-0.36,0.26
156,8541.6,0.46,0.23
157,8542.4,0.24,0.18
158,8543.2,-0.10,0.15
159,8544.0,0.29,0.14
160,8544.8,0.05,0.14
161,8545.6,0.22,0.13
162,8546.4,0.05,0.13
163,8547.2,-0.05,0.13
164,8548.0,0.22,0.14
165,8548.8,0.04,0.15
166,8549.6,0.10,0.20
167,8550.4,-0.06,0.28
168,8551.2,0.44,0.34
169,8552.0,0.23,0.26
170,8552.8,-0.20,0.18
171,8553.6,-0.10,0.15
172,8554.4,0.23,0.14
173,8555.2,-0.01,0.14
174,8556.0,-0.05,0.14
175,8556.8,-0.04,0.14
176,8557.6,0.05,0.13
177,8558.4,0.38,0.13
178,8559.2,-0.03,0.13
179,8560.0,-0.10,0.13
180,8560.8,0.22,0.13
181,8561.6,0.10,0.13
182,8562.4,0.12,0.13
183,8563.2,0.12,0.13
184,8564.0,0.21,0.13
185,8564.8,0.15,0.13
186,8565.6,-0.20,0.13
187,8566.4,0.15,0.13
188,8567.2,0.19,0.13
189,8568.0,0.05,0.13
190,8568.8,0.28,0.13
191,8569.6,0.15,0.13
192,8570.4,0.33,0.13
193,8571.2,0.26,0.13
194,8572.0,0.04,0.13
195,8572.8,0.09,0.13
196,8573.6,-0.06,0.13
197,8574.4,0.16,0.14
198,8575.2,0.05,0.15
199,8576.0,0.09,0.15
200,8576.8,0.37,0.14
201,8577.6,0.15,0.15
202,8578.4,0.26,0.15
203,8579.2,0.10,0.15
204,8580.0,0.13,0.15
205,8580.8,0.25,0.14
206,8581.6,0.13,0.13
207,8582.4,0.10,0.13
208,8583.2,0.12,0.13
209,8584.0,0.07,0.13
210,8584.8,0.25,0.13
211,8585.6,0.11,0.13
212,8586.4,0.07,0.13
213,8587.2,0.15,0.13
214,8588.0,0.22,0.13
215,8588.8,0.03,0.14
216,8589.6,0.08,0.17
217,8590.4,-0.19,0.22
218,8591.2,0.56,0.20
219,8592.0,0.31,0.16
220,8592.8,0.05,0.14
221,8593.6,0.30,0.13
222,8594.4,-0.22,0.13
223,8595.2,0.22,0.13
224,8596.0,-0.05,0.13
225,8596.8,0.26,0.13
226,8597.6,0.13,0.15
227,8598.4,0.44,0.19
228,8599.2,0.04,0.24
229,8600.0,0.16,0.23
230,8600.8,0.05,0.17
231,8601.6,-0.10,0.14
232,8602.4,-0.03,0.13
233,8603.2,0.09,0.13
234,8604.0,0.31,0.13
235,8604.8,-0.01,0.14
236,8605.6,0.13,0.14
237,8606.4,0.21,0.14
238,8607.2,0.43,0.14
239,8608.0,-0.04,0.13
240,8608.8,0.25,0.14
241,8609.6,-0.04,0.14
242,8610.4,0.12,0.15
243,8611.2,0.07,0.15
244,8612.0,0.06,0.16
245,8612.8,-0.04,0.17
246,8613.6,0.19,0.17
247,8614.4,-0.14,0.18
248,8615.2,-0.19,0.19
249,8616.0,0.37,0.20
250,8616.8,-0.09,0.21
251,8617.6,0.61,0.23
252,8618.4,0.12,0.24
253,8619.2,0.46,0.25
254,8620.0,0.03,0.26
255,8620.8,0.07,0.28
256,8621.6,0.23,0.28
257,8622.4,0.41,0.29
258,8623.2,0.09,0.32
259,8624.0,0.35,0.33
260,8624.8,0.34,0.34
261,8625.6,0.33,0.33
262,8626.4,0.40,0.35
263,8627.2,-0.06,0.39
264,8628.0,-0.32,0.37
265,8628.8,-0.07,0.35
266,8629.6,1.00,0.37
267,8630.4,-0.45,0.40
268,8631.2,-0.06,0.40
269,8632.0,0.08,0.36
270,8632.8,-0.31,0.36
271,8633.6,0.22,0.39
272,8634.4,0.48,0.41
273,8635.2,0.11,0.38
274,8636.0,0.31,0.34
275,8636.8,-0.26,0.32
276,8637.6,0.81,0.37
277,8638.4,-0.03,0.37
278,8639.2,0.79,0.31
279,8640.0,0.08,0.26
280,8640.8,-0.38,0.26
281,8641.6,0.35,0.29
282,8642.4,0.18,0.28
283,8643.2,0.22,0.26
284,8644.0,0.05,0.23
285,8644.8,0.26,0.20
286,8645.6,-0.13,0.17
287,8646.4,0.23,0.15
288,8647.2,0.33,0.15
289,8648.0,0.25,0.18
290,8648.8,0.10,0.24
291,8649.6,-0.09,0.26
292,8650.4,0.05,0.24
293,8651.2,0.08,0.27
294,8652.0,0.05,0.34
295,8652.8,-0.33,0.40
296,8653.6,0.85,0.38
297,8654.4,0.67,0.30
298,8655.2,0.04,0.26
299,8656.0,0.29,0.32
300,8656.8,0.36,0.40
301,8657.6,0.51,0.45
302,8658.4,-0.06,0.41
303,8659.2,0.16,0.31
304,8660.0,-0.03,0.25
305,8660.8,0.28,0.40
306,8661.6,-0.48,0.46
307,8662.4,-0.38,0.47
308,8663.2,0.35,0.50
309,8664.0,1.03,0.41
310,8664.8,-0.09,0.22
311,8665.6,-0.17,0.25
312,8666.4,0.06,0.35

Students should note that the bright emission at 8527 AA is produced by [O III] 5007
